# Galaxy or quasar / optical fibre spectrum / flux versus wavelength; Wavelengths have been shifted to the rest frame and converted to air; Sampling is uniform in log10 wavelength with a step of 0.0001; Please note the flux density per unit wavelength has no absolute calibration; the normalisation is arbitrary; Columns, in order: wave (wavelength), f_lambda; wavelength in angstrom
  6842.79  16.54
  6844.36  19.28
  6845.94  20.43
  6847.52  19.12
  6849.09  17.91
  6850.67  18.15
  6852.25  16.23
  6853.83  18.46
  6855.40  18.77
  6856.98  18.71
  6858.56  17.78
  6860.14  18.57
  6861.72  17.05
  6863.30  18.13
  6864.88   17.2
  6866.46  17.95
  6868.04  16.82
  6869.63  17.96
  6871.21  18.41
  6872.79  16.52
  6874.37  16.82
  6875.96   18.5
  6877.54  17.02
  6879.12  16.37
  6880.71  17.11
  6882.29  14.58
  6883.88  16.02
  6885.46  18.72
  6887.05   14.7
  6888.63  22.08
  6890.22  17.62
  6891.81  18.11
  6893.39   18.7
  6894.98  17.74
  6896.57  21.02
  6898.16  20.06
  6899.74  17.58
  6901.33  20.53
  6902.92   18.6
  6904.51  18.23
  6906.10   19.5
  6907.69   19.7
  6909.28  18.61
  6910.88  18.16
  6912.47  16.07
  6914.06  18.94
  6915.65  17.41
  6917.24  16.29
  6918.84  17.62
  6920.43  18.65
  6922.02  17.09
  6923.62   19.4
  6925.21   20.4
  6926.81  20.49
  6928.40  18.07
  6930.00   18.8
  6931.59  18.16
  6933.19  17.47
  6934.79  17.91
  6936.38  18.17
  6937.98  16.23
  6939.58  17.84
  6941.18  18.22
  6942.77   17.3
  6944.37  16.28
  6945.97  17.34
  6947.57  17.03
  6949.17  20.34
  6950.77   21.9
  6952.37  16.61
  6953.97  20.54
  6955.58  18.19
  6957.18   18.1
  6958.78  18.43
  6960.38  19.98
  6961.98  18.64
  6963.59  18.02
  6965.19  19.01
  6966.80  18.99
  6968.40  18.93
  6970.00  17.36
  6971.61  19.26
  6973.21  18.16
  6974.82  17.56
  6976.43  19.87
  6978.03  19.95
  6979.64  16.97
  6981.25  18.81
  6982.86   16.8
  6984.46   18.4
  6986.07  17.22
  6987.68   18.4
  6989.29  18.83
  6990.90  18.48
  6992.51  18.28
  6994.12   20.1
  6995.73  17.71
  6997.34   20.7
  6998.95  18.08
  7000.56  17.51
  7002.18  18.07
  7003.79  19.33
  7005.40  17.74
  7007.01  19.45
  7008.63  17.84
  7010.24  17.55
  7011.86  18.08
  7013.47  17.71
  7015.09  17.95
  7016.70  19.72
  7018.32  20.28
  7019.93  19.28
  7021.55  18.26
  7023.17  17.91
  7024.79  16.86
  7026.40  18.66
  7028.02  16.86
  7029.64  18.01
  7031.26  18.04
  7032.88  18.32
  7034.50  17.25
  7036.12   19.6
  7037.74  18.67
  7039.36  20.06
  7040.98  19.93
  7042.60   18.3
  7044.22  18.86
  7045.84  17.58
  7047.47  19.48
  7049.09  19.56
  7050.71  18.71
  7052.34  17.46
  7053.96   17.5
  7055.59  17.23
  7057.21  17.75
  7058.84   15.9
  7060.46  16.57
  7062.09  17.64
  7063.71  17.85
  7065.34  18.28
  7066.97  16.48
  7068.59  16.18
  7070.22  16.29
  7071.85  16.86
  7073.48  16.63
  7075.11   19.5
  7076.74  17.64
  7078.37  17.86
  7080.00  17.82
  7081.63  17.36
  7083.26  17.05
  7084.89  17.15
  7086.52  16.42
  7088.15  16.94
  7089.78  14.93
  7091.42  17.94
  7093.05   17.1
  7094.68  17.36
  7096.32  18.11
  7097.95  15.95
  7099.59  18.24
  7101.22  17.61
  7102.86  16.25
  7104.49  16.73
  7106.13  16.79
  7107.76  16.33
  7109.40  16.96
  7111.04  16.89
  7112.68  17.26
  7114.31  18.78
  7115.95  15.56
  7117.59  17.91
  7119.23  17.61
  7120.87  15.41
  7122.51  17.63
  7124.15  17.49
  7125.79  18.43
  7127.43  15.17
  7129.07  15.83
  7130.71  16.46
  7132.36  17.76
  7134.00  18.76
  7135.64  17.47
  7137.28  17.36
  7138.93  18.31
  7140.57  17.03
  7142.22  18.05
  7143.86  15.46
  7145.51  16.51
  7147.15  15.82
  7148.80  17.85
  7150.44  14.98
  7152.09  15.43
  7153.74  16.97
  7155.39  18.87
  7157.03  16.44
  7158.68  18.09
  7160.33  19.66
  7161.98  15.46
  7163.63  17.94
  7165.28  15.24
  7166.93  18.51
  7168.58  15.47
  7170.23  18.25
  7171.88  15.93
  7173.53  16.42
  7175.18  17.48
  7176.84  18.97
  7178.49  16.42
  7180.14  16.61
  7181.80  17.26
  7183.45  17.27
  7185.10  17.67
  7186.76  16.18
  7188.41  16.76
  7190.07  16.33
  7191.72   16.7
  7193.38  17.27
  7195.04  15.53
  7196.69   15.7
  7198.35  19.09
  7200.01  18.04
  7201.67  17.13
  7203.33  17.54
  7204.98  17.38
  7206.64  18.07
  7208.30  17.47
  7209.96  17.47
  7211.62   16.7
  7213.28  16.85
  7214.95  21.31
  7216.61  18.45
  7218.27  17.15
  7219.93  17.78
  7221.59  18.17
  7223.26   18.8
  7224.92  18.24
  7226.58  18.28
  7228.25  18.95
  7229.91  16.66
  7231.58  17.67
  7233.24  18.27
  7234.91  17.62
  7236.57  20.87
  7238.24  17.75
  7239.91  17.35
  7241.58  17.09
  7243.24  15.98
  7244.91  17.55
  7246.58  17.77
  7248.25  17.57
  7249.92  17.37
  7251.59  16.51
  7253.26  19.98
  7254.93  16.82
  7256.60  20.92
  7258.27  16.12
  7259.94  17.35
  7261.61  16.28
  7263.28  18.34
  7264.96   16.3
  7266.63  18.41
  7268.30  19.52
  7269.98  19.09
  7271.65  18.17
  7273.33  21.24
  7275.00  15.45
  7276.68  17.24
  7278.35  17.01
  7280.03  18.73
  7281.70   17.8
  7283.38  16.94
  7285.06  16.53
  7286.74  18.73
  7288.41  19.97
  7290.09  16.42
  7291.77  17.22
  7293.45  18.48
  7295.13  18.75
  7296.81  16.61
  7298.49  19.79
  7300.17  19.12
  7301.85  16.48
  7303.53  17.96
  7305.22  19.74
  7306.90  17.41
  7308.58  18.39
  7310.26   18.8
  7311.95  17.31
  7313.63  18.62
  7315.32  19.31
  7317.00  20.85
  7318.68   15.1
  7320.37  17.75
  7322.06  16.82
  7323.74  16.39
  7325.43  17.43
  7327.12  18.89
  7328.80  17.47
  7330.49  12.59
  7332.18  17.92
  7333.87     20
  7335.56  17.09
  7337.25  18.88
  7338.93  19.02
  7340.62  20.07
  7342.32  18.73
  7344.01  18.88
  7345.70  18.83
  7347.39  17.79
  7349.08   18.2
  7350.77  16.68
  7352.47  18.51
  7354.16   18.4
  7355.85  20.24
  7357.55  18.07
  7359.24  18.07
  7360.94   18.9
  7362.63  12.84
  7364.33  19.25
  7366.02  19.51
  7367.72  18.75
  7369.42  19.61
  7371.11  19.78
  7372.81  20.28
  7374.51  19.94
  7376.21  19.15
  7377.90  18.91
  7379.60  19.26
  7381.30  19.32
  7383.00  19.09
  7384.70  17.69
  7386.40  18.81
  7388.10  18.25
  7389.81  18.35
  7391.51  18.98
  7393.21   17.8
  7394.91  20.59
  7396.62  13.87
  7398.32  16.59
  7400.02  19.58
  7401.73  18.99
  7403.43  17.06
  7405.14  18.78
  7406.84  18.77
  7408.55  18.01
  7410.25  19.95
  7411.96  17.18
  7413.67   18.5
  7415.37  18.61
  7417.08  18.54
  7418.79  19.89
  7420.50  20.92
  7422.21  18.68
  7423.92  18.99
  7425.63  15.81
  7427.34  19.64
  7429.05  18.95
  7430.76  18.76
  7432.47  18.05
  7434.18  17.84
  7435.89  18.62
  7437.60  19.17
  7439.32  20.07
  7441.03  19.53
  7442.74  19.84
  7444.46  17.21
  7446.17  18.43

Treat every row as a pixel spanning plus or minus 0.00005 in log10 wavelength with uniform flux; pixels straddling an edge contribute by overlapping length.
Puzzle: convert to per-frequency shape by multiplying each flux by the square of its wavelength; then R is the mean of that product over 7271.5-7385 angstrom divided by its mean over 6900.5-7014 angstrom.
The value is 1.10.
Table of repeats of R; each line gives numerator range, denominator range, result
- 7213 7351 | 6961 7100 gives 1.07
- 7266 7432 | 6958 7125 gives 1.11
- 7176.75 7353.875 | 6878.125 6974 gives 1.07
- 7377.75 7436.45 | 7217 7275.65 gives 1.08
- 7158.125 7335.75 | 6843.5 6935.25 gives 1.08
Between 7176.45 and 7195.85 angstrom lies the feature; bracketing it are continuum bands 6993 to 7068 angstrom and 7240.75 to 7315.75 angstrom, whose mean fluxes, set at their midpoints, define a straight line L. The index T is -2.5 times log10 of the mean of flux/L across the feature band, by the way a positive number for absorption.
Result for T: 0.07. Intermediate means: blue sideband 18.3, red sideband 17.9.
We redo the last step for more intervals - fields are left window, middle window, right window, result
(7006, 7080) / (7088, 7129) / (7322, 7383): 0.069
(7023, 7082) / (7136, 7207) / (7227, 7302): 0.052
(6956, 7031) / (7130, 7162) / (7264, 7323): 0.065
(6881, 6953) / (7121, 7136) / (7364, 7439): 0.080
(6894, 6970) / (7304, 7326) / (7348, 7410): 0.029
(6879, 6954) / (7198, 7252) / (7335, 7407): 0.035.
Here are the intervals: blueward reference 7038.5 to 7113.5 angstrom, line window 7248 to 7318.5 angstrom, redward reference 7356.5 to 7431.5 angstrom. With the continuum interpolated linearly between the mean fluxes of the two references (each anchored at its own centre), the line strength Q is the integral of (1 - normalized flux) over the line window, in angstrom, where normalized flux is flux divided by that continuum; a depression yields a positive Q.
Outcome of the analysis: 0.5 angstrom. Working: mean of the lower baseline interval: 17.5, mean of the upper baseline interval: 18.6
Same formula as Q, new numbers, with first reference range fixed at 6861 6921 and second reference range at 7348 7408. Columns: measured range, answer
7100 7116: 1.02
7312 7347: 0.78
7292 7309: 0.14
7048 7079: 1.09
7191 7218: 1.09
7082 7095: 0.92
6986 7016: -0.59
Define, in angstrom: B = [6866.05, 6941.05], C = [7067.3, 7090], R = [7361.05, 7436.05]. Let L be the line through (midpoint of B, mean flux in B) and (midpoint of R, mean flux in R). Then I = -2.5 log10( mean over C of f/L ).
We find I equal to 0.07 mag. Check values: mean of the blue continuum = 18.1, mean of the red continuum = 18.6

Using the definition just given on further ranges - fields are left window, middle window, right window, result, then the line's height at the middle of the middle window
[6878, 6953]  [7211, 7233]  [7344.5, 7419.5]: 0.02 mag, 18.4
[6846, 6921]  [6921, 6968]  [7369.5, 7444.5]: -0.02 mag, 18.1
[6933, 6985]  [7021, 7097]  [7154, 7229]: 0.01 mag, 18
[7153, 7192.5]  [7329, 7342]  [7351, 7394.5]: 0.03 mag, 18.4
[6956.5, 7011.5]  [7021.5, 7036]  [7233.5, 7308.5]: 0.03 mag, 18.4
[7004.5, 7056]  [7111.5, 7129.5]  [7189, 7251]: 0.06 mag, 18.1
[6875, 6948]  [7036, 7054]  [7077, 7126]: -0.09 mag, 17.4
